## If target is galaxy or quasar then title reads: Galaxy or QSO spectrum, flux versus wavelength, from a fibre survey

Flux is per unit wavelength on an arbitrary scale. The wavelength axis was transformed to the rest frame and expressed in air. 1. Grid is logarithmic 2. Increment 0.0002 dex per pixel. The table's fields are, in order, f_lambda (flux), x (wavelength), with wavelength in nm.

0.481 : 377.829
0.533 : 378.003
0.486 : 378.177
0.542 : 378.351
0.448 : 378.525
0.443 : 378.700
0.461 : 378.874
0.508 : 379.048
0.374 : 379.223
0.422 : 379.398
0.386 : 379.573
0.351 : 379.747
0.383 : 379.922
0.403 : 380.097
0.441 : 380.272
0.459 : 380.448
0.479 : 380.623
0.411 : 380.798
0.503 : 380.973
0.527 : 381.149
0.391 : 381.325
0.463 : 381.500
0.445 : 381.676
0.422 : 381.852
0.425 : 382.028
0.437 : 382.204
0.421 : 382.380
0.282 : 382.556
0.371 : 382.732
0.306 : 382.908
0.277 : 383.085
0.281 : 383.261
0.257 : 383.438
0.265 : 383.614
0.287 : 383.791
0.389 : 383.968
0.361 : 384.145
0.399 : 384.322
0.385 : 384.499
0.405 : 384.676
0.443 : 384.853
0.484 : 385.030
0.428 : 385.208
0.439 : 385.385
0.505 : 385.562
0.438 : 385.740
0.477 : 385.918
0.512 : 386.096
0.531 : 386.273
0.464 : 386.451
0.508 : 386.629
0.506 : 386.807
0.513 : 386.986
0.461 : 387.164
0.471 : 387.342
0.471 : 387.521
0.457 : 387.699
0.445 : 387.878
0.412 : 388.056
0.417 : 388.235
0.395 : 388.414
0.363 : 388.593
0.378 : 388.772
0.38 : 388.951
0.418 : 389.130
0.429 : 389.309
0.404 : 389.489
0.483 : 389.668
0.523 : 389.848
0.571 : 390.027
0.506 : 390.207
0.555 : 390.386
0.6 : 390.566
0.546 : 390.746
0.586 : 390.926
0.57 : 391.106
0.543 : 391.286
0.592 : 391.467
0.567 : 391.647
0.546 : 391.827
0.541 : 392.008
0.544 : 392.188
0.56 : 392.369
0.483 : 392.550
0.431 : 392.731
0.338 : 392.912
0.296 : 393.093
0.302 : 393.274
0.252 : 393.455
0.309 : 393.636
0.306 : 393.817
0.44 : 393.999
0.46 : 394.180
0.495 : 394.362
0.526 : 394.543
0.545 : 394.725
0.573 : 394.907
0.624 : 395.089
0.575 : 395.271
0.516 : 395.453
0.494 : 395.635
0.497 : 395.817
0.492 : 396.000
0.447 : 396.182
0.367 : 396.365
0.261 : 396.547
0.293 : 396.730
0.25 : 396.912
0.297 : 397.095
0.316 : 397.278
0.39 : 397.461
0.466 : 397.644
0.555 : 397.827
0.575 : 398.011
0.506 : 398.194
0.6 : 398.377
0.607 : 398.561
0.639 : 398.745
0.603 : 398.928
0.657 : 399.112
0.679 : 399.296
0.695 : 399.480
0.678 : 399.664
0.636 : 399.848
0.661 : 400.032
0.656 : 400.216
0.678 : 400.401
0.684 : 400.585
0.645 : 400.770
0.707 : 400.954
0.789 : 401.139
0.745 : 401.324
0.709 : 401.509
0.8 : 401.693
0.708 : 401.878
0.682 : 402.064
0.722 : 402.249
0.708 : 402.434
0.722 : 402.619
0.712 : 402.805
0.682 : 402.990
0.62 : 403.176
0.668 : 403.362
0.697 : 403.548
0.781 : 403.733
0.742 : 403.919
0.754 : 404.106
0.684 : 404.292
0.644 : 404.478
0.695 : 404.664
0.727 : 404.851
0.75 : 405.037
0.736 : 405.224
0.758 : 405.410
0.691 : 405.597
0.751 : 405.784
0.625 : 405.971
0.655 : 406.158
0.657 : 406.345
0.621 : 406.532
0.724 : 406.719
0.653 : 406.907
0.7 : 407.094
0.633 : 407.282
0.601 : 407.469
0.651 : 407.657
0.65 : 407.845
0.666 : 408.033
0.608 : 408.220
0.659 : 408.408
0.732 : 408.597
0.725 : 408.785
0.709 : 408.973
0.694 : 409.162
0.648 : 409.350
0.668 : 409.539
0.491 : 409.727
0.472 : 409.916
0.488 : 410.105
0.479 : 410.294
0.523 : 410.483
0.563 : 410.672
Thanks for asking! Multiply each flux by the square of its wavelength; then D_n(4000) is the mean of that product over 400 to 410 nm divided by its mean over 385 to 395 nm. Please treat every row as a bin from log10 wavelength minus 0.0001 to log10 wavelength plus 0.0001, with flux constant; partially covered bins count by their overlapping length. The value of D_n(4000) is 1.6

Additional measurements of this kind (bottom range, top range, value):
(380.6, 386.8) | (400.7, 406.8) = 1.90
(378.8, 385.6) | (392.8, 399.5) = 1.24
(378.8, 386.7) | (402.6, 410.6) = 1.81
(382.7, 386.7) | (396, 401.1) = 1.45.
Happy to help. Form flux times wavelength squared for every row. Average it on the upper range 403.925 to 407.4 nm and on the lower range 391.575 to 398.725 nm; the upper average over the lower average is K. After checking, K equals 1.61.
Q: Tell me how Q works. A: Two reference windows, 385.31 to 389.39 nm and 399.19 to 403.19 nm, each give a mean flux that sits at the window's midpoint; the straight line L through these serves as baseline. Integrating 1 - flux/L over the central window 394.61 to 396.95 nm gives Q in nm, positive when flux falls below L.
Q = 0.54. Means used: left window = 0.452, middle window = 0.462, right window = 0.698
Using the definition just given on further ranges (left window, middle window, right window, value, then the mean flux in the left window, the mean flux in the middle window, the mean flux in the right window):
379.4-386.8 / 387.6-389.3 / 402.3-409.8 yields 0.24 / 0.412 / 0.409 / 0.683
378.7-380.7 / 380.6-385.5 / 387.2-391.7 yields 0.58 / 0.425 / 0.392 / 0.483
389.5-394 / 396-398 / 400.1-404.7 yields 0.72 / 0.479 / 0.379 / 0.705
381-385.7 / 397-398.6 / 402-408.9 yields 0.31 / 0.39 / 0.474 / 0.689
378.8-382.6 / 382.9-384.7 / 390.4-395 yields 0.47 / 0.429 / 0.327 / 0.479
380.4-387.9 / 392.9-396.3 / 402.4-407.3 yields 0.69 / 0.423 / 0.449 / 0.697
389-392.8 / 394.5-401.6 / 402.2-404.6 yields 0.83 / 0.523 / 0.555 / 0.702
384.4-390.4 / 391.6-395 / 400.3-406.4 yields 0.63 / 0.457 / 0.447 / 0.707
